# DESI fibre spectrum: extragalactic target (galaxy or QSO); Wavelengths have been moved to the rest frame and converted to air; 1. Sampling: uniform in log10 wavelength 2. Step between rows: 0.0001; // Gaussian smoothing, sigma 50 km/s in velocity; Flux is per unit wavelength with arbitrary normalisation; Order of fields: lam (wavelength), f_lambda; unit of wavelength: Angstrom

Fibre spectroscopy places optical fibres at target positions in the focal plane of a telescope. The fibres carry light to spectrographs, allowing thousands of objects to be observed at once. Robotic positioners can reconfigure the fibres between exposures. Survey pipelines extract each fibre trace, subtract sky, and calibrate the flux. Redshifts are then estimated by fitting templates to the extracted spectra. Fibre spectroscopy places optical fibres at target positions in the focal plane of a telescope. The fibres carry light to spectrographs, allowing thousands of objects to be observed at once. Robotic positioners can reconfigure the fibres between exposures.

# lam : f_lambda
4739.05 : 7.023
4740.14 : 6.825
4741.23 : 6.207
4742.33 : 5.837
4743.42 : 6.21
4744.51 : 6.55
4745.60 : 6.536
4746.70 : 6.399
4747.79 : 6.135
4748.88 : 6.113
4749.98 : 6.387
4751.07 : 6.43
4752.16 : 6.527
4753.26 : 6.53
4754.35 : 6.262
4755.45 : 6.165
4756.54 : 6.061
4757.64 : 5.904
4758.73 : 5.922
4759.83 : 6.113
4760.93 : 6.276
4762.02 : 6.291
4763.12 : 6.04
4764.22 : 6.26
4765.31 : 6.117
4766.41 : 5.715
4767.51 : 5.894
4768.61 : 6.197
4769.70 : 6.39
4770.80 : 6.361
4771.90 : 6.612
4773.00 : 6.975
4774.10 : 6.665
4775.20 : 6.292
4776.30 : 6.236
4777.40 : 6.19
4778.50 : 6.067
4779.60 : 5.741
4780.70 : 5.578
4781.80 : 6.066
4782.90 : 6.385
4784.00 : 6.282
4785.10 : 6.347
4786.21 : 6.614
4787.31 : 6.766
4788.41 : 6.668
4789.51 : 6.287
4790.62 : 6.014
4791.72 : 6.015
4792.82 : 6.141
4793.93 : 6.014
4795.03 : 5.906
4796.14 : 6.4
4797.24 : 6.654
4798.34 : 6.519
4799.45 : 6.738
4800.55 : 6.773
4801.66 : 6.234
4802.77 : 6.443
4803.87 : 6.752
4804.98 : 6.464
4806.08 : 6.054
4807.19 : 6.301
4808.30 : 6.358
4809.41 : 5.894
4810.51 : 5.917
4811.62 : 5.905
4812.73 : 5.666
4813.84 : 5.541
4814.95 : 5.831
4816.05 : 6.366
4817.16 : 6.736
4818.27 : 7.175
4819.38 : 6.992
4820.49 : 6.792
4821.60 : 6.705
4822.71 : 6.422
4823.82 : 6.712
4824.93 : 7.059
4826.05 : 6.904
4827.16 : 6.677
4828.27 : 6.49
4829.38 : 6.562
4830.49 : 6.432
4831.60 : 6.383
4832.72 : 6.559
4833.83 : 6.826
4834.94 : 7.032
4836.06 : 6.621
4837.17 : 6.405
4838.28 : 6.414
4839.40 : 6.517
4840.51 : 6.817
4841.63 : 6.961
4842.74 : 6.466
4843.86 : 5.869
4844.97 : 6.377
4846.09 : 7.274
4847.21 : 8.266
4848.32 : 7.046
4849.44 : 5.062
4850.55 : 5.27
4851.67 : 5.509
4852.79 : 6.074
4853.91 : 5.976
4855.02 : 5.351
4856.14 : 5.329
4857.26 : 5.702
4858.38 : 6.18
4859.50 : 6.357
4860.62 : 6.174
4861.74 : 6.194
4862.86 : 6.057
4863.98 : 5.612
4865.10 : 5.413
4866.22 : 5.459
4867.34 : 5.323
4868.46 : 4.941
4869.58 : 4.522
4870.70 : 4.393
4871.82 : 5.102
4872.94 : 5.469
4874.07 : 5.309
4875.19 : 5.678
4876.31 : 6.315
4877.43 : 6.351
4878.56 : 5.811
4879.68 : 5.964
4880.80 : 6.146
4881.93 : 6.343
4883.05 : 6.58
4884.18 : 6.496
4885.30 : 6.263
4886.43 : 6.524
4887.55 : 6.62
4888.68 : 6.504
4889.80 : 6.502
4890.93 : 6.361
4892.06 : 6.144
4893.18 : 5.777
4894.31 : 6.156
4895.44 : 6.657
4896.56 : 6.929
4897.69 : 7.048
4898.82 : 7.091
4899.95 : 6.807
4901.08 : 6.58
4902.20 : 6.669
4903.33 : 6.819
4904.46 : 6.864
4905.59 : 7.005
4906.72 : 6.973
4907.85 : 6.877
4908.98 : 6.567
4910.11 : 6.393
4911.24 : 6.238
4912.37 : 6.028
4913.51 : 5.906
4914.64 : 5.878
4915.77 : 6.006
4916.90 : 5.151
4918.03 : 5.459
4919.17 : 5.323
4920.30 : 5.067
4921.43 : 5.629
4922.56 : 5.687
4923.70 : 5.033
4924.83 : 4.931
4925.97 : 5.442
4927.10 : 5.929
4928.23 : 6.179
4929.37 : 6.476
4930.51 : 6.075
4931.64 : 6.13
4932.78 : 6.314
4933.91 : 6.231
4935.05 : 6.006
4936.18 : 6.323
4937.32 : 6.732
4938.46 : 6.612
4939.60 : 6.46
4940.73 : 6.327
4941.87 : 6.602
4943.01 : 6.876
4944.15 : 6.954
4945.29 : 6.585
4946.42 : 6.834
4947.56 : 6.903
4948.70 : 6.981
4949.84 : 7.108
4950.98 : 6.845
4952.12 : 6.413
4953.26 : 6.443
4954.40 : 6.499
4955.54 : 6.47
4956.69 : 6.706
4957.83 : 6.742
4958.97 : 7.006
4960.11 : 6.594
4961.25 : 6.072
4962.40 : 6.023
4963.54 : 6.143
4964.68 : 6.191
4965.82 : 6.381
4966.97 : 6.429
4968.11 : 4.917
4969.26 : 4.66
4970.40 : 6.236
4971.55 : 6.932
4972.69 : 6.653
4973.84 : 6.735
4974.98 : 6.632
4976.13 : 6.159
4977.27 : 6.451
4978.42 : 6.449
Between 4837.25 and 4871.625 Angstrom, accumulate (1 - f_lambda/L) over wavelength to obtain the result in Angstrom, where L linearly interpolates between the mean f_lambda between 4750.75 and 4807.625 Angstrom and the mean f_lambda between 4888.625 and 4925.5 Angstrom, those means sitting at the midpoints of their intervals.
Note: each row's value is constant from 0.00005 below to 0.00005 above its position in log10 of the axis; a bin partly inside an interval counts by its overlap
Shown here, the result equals 1.5 Angstrom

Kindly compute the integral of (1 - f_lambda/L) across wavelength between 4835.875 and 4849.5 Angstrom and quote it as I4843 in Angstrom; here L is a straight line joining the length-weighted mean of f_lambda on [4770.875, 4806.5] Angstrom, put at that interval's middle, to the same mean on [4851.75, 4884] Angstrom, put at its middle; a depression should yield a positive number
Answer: -1.7 Angstrom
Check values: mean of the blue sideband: 6.34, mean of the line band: 6.68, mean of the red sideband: 5.72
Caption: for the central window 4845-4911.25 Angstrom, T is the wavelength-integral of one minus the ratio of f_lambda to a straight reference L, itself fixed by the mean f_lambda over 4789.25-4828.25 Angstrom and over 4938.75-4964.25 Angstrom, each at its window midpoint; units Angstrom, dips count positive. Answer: 3.4 Angstrom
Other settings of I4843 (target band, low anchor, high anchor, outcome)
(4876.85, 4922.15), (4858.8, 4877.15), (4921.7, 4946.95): -3.6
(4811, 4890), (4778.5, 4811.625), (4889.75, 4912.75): 3.1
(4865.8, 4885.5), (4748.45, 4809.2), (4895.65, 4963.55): 2.0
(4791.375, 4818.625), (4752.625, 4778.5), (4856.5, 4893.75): -0.7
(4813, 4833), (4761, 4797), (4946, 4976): -0.9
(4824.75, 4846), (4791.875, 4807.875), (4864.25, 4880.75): -2.4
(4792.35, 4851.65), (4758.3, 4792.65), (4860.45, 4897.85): -3.3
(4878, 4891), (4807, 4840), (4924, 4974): 0.2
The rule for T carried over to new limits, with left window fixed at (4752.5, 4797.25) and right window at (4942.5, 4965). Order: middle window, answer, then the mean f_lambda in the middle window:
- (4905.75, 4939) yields 2.8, 6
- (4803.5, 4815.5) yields 0.5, 6.05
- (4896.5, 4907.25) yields -0.6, 6.87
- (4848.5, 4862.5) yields 1.3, 5.8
